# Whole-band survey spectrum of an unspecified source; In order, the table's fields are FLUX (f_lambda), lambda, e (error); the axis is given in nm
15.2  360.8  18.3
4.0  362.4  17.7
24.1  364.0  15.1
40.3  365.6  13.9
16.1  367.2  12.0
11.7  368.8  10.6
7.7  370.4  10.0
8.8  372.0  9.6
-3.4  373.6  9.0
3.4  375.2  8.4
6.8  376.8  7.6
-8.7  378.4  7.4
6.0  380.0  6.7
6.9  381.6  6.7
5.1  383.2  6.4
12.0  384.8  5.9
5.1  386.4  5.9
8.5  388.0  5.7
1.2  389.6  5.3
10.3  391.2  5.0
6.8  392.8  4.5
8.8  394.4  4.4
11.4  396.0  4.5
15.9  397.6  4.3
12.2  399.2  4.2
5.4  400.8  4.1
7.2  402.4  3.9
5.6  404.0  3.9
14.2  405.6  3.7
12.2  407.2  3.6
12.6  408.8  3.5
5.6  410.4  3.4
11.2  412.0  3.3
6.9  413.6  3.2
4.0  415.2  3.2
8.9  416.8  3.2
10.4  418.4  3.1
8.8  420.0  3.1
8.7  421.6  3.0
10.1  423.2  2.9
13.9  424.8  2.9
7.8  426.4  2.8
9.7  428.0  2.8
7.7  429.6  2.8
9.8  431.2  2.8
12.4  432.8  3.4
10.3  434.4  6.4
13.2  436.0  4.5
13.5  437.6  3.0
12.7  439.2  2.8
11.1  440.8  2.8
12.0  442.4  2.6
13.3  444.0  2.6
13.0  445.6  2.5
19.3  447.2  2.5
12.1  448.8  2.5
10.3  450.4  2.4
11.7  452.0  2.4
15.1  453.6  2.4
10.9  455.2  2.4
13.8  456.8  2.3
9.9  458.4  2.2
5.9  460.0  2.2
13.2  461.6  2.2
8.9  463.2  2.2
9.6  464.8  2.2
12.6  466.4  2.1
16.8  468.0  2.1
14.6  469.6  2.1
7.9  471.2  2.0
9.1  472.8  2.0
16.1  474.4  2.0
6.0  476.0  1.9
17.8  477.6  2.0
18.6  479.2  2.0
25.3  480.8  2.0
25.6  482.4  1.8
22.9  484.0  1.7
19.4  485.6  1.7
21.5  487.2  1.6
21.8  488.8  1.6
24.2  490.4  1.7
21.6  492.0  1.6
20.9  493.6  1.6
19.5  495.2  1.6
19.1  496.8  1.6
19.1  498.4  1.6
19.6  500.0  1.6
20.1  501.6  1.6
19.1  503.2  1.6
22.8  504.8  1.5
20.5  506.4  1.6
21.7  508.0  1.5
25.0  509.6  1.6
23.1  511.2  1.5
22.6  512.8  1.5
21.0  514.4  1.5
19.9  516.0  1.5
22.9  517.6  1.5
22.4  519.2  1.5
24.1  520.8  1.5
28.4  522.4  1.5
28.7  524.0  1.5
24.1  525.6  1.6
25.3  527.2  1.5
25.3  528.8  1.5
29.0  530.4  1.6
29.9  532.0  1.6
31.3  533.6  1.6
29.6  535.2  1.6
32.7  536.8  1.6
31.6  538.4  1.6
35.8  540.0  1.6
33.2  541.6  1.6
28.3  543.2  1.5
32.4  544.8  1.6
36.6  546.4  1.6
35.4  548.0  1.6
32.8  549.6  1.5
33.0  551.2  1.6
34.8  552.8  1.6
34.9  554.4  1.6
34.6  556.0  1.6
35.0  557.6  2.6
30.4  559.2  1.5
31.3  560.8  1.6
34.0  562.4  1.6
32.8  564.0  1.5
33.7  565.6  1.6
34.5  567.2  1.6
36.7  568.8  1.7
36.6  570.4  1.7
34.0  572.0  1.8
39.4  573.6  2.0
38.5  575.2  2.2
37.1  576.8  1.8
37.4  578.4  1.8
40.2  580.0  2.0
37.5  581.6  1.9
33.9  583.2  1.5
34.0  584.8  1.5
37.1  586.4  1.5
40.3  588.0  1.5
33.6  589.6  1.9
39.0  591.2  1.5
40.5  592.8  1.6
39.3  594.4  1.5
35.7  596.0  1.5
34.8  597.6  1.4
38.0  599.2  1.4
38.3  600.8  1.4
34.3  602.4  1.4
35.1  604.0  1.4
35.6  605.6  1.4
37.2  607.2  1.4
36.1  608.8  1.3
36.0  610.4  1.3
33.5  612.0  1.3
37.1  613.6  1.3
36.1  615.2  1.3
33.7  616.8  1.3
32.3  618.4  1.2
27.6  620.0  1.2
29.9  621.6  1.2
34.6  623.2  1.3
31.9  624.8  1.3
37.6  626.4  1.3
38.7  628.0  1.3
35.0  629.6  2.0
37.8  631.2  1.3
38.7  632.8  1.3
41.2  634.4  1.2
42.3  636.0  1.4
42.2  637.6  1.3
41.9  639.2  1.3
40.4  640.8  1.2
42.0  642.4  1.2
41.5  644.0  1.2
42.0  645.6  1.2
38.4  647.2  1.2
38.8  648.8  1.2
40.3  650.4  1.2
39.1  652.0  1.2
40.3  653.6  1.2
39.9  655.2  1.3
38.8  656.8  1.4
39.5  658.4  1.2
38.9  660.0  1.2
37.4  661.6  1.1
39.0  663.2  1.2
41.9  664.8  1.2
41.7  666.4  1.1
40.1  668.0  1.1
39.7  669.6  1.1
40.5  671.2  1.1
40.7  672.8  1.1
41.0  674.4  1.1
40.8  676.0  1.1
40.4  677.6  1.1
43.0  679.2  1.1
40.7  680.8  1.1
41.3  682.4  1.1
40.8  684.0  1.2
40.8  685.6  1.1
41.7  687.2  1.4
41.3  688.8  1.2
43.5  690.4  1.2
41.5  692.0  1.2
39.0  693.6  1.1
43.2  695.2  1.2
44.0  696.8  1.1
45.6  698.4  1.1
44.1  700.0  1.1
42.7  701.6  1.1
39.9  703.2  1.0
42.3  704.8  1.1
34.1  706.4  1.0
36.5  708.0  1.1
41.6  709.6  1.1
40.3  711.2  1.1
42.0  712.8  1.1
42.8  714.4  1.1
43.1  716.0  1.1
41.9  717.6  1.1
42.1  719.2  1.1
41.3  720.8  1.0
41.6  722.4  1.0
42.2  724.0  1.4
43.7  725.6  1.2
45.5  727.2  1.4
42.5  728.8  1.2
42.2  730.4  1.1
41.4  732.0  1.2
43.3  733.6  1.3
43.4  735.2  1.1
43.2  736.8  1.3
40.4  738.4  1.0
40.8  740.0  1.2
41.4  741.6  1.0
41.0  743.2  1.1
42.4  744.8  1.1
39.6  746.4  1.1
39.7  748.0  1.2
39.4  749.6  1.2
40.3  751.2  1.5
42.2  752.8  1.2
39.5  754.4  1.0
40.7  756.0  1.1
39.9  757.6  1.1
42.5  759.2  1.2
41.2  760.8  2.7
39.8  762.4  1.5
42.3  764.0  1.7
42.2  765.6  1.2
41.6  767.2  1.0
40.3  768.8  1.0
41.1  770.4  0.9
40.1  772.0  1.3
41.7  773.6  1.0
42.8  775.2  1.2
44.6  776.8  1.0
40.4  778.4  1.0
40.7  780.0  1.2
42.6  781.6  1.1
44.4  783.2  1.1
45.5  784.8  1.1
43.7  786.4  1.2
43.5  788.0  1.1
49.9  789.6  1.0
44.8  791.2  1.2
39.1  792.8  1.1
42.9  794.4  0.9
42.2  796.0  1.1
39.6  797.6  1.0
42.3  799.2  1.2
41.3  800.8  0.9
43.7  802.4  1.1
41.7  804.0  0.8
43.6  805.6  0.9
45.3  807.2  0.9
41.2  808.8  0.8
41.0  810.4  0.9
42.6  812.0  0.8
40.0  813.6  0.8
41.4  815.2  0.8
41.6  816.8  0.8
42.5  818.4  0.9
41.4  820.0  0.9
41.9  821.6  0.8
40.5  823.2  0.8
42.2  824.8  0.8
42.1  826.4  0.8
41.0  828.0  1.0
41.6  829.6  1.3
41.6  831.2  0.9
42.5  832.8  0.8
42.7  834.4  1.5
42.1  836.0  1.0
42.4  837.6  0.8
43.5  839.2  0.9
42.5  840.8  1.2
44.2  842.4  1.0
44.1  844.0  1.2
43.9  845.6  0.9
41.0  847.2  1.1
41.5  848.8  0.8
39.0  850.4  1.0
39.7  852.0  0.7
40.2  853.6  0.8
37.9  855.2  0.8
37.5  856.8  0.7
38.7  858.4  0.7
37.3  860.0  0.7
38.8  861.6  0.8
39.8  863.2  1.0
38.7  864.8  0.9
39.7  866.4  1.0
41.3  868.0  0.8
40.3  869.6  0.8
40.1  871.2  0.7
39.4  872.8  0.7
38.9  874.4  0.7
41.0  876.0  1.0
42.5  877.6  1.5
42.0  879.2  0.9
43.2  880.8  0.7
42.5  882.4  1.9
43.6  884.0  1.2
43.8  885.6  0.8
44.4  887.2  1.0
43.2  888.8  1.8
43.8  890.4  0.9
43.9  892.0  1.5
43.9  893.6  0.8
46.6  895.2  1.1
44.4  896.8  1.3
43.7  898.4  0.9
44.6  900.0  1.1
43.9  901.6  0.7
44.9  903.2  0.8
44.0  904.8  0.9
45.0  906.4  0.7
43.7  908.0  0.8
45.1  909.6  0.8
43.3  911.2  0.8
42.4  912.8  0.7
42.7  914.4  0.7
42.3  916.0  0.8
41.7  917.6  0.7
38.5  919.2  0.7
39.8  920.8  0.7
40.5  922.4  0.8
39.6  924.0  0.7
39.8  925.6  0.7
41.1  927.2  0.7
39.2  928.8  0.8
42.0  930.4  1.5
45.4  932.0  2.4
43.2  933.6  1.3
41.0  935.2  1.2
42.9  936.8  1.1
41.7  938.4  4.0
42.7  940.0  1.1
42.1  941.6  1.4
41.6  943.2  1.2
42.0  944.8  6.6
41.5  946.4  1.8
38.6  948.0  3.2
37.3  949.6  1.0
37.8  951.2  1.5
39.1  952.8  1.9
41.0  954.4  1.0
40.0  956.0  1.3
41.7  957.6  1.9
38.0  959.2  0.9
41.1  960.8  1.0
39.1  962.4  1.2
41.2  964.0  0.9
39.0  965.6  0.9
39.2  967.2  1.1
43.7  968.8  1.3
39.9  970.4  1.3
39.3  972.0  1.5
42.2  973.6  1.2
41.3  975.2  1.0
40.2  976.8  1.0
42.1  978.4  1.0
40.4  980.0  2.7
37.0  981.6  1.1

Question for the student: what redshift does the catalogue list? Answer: 0.20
